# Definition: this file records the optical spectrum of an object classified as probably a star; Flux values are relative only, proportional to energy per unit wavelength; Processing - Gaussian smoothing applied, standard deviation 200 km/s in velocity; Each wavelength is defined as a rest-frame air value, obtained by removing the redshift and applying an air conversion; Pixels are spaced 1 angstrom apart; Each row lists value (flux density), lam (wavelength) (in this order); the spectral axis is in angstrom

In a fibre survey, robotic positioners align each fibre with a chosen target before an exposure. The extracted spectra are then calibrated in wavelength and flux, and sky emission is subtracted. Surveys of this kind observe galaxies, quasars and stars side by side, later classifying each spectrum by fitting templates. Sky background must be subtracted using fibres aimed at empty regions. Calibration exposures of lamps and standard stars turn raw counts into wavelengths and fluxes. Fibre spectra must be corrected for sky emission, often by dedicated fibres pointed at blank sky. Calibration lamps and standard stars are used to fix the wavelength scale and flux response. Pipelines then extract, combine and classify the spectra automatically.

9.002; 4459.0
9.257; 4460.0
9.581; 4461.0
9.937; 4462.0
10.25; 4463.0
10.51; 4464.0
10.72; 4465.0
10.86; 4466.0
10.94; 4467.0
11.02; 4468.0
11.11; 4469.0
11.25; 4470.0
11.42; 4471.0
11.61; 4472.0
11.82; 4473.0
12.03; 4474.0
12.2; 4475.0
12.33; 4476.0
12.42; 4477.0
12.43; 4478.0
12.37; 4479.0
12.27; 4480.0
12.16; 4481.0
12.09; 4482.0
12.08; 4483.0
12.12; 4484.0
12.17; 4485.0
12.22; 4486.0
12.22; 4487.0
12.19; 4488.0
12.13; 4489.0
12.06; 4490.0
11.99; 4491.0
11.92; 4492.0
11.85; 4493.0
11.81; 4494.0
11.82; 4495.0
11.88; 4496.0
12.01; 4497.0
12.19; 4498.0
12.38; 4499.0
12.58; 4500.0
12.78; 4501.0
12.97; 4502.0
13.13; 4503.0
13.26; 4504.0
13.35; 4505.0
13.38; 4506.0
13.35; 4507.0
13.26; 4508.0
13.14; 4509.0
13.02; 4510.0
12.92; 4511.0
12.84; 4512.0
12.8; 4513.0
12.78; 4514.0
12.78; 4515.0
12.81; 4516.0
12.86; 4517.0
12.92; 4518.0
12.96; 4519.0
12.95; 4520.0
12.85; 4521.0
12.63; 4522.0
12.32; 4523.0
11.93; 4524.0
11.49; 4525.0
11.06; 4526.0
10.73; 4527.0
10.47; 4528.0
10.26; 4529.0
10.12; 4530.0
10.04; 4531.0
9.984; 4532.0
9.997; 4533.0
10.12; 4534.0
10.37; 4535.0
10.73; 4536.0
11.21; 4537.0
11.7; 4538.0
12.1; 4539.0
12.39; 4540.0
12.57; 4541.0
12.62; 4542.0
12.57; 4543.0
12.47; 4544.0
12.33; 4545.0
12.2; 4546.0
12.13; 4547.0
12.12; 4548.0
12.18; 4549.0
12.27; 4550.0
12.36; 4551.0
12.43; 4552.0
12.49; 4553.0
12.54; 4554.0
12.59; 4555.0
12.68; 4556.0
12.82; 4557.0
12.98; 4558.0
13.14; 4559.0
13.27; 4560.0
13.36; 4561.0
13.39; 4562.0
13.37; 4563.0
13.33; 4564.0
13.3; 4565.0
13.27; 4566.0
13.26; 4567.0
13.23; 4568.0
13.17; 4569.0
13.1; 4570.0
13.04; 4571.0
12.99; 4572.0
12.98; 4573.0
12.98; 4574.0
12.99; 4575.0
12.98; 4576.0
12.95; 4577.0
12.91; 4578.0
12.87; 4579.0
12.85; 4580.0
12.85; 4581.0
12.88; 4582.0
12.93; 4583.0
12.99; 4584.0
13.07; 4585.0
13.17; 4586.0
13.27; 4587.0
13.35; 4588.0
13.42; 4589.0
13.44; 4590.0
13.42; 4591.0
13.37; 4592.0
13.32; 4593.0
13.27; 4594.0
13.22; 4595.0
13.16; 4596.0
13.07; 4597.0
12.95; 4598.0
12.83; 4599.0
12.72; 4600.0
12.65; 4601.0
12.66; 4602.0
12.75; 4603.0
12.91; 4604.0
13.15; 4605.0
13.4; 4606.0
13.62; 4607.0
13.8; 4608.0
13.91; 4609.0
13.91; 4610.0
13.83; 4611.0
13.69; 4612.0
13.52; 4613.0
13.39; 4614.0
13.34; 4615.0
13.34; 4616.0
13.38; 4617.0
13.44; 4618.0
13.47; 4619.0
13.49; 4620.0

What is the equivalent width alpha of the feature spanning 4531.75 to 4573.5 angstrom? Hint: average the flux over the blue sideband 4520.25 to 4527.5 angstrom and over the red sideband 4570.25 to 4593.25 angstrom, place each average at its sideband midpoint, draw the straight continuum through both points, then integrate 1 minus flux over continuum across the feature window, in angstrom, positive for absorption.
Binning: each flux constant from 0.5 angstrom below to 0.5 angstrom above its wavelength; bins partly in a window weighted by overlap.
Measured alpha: 0.2 angstrom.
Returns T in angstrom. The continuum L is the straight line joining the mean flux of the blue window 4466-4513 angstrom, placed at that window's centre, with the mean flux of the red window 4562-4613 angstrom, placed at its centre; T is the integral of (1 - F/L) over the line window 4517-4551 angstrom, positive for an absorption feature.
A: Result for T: 2.7 angstrom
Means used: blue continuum 12.3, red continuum 13.2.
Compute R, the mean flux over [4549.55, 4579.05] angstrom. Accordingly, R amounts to 13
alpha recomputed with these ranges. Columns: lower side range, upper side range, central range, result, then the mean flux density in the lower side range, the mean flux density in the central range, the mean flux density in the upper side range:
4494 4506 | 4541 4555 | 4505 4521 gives -0.6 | 12.6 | 13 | 12.4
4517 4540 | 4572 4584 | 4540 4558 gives -0.6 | 11.4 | 12.4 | 12.9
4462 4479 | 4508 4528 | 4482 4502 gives -0.4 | 11.4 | 12.1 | 12.5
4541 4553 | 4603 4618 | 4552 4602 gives -0.7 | 12.4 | 13.1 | 13.5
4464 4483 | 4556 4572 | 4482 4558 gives 1.7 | 11.7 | 12.2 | 13.2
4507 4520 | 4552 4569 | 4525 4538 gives 2.5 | 12.9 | 10.5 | 13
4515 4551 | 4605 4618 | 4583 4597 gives -0.2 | 11.8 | 13.2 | 13.6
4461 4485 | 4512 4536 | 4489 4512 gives -2.0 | 11.5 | 12.6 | 11.6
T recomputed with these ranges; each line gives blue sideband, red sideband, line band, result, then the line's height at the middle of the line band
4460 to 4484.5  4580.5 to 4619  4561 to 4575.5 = -0.4 angstrom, 12.8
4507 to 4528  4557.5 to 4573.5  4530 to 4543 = 1.7 angstrom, 12.8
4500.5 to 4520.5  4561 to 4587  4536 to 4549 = 0.9 angstrom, 13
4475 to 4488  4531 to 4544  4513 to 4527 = -1.0 angstrom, 11.6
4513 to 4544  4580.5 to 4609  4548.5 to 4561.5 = -0.4 angstrom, 12.3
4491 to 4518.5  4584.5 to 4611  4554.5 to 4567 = -0.1 angstrom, 13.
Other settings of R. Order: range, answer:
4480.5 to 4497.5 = 12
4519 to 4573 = 12.2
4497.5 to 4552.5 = 12.1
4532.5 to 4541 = 11.2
